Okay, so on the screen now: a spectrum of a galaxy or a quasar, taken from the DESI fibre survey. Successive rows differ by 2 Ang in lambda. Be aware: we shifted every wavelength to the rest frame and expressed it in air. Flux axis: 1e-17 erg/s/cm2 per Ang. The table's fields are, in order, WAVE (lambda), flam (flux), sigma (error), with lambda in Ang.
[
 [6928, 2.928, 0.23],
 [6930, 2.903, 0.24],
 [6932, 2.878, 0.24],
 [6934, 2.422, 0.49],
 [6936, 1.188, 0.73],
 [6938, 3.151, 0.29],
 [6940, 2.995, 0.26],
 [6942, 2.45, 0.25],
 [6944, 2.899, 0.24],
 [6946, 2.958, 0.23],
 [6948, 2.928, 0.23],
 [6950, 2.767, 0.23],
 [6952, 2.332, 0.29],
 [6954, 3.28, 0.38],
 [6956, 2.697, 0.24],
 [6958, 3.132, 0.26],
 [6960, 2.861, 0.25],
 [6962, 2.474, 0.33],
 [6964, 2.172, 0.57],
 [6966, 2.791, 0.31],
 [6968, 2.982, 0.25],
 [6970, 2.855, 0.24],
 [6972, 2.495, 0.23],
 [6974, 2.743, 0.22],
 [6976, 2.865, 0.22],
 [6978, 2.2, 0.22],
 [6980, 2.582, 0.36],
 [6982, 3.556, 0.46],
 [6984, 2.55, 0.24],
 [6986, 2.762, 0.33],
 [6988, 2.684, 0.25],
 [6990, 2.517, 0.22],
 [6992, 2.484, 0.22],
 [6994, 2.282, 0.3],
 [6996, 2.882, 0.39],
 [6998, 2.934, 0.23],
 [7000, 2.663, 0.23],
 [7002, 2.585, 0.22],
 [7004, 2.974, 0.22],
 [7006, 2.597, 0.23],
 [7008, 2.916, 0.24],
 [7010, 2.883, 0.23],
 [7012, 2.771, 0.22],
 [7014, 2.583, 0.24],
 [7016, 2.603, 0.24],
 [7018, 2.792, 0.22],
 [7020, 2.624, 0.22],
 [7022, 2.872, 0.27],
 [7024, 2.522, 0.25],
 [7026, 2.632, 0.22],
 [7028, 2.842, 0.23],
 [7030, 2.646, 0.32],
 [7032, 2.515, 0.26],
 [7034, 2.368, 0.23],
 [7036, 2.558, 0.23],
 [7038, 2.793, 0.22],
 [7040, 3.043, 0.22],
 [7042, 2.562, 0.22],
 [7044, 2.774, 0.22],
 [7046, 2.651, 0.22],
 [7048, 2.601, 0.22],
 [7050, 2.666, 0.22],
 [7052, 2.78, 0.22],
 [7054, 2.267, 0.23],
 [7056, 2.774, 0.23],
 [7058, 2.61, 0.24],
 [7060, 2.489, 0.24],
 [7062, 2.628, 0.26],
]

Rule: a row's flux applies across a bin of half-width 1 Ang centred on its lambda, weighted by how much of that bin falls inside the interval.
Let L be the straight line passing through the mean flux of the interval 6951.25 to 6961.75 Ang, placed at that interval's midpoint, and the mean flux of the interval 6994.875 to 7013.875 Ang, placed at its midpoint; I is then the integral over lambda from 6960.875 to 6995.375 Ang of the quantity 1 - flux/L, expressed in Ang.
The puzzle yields 2.1 Ang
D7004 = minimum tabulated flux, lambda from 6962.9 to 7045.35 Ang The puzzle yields 2.172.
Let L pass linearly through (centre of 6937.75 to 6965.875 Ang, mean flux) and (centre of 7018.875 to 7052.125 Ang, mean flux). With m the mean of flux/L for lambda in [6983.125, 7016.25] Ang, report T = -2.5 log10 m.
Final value 0.01 mag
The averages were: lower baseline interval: 2.78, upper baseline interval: 2.67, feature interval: 2.69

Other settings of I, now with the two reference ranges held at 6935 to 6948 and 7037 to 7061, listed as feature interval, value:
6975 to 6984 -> -0.4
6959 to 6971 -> -0.2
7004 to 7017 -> -0.4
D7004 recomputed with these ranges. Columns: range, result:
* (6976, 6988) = 2.2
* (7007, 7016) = 2.583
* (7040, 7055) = 2.267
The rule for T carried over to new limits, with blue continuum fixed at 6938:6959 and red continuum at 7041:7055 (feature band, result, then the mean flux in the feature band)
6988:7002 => 0.047 mag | 2.63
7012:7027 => 0.006 mag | 2.67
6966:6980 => 0.043 mag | 2.69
